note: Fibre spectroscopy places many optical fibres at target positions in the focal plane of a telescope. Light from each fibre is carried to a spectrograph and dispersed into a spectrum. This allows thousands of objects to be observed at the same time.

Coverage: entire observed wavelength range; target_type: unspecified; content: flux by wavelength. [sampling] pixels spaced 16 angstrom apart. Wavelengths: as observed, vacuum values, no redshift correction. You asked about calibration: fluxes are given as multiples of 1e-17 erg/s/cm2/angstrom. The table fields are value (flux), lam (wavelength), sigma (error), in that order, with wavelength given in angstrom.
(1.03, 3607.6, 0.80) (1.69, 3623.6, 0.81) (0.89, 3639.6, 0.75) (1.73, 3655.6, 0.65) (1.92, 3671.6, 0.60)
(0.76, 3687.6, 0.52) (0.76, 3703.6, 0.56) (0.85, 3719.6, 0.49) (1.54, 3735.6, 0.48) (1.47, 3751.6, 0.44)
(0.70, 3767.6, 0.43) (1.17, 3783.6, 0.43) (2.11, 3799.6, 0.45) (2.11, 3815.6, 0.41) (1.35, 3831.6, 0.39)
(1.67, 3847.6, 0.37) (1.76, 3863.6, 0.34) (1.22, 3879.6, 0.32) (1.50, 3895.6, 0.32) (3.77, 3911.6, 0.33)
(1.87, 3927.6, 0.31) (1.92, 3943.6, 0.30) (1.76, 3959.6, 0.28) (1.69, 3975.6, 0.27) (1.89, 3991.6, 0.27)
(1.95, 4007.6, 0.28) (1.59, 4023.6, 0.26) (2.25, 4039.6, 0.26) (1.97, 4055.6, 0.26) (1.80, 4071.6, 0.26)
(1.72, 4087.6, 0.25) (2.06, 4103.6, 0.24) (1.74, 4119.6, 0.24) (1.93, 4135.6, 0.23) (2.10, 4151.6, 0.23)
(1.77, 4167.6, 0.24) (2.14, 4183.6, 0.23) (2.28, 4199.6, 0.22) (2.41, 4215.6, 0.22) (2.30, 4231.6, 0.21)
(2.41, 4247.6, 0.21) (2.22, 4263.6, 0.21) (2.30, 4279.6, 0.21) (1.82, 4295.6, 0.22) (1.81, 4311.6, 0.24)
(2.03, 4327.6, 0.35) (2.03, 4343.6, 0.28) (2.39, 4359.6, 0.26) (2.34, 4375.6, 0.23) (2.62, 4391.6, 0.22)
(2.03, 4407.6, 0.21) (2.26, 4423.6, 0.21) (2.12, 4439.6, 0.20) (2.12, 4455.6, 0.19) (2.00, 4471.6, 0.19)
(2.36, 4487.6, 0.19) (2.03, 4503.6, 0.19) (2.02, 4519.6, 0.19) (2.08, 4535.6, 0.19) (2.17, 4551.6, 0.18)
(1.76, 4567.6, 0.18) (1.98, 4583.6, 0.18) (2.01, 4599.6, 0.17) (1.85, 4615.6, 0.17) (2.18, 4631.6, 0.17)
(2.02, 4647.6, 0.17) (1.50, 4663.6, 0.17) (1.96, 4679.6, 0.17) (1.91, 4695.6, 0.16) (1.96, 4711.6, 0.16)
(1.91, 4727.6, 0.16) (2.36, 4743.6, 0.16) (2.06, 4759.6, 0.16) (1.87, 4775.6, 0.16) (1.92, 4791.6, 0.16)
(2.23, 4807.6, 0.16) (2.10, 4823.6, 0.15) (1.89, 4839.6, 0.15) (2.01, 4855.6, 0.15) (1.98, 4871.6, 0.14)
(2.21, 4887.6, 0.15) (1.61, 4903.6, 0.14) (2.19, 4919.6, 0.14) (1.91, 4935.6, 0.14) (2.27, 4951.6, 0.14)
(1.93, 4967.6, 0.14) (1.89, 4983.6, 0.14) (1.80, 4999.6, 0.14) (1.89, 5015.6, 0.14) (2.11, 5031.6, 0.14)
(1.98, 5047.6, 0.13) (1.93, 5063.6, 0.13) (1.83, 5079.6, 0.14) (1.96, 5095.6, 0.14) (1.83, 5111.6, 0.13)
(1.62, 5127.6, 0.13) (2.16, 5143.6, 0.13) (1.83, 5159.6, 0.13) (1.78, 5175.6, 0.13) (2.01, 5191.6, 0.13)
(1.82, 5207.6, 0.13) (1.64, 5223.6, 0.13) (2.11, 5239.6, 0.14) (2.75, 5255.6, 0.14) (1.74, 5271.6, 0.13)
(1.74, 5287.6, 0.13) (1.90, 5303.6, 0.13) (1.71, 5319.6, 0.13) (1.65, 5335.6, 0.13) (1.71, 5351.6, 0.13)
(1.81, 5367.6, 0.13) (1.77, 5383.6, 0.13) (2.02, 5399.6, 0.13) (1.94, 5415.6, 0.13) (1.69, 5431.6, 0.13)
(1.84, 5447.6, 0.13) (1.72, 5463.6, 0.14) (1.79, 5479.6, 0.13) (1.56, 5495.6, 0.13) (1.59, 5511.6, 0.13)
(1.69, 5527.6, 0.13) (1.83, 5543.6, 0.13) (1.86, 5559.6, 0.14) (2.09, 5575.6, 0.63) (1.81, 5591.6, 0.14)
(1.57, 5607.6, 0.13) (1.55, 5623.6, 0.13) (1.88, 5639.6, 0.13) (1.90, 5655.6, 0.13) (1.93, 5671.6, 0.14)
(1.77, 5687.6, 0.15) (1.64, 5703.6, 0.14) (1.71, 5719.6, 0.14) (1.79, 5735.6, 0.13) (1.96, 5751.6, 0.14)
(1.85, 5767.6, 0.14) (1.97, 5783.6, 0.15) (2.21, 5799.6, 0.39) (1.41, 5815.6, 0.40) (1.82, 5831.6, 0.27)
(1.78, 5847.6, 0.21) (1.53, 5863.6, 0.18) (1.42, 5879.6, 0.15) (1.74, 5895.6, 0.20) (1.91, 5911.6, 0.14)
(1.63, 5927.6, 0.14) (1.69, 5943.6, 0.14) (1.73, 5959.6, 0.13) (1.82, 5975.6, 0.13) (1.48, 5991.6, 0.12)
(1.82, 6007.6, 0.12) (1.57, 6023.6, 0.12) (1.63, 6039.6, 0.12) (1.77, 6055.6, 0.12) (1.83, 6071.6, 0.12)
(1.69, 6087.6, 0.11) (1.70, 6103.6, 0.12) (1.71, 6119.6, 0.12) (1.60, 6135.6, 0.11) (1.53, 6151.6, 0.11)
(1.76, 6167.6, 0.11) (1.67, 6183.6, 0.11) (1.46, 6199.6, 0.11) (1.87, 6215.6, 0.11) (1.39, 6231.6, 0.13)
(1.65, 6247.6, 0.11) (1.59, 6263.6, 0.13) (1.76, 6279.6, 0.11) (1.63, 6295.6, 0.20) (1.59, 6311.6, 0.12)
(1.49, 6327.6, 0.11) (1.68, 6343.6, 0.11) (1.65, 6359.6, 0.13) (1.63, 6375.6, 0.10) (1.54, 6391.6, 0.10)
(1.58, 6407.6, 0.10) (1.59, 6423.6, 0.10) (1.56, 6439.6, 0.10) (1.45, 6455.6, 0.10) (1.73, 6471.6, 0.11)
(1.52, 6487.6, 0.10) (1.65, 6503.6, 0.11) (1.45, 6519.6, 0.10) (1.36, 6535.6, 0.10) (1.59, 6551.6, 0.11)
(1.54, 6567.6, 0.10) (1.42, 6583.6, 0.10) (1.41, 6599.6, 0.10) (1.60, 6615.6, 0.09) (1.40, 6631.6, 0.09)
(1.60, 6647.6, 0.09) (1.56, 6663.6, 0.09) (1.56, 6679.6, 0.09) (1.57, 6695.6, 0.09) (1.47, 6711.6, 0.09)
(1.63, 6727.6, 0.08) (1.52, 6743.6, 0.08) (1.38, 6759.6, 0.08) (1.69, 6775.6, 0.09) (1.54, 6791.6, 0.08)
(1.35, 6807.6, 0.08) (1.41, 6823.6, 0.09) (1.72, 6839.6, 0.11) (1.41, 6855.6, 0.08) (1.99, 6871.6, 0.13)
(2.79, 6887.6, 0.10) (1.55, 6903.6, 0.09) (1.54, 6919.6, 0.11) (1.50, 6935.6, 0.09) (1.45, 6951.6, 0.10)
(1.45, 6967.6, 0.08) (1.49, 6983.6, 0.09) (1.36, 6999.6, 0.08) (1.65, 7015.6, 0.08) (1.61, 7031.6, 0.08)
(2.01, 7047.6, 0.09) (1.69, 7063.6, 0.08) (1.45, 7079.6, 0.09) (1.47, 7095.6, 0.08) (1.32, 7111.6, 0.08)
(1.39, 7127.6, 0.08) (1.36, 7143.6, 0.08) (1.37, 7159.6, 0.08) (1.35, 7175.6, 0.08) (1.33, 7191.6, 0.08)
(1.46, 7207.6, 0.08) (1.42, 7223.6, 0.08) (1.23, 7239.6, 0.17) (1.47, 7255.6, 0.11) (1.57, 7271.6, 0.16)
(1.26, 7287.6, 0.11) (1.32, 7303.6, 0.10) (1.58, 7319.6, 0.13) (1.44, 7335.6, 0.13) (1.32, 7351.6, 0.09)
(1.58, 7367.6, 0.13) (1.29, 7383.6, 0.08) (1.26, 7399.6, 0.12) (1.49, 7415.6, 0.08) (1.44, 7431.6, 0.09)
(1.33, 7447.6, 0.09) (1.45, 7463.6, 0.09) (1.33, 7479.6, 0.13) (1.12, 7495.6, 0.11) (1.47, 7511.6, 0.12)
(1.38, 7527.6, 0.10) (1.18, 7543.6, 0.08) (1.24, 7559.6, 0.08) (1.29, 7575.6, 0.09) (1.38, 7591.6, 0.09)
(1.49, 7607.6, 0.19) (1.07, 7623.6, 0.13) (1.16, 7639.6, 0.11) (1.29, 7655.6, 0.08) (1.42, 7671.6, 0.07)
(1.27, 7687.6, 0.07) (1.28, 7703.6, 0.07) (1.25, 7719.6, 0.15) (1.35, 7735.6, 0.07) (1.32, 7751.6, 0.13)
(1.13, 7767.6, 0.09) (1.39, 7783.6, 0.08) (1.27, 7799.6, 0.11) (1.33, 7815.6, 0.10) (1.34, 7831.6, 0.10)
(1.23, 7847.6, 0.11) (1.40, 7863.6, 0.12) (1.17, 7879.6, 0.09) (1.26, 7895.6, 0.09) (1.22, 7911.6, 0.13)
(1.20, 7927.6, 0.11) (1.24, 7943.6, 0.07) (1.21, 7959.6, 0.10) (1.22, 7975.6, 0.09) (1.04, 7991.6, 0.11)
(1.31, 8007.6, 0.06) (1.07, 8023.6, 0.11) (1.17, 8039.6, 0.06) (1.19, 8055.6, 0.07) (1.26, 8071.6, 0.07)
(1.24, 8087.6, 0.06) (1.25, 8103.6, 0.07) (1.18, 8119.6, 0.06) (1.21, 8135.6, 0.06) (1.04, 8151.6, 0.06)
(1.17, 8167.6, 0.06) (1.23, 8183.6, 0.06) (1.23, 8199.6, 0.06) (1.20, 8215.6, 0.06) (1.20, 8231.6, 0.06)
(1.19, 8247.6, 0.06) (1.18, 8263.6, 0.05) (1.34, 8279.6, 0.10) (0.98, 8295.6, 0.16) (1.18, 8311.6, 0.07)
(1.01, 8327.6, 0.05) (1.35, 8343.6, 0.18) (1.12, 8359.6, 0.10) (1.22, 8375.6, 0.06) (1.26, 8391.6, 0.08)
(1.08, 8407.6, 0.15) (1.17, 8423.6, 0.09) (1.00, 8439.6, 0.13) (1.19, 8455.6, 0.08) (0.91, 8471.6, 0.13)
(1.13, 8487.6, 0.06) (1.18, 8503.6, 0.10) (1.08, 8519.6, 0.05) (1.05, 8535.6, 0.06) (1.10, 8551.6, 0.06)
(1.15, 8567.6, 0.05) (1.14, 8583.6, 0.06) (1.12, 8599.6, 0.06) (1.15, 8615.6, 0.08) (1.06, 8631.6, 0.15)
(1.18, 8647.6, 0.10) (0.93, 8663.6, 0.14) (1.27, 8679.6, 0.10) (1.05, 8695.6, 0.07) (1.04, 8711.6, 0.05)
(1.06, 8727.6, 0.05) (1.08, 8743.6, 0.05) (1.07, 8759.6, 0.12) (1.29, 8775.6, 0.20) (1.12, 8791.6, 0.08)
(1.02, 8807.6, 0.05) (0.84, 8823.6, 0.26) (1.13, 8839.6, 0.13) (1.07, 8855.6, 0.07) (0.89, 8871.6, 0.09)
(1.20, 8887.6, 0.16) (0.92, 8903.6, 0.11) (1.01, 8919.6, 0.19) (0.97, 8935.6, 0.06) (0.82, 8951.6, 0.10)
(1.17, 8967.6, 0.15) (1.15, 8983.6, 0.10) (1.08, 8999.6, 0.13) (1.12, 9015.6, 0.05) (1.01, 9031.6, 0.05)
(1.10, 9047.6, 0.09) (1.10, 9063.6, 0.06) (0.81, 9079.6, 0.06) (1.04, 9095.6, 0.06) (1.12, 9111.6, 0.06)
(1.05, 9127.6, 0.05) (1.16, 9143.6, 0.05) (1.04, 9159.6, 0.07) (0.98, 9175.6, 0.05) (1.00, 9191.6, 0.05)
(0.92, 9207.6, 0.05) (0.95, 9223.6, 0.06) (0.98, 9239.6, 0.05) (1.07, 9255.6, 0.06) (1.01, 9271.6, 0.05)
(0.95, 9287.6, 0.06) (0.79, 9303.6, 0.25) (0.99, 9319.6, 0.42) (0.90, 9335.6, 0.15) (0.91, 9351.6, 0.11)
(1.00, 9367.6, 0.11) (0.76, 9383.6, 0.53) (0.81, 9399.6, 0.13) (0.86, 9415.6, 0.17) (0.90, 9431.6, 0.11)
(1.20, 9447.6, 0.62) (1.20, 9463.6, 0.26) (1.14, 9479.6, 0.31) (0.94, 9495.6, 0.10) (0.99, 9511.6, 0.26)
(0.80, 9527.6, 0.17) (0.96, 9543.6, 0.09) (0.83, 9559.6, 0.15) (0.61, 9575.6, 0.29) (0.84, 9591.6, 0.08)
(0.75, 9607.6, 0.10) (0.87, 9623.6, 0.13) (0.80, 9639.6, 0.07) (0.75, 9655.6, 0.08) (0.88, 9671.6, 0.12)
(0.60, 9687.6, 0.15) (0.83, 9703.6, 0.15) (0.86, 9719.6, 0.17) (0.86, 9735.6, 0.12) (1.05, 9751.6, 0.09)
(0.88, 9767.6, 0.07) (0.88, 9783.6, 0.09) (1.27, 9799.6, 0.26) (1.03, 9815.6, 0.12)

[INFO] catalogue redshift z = 0.048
